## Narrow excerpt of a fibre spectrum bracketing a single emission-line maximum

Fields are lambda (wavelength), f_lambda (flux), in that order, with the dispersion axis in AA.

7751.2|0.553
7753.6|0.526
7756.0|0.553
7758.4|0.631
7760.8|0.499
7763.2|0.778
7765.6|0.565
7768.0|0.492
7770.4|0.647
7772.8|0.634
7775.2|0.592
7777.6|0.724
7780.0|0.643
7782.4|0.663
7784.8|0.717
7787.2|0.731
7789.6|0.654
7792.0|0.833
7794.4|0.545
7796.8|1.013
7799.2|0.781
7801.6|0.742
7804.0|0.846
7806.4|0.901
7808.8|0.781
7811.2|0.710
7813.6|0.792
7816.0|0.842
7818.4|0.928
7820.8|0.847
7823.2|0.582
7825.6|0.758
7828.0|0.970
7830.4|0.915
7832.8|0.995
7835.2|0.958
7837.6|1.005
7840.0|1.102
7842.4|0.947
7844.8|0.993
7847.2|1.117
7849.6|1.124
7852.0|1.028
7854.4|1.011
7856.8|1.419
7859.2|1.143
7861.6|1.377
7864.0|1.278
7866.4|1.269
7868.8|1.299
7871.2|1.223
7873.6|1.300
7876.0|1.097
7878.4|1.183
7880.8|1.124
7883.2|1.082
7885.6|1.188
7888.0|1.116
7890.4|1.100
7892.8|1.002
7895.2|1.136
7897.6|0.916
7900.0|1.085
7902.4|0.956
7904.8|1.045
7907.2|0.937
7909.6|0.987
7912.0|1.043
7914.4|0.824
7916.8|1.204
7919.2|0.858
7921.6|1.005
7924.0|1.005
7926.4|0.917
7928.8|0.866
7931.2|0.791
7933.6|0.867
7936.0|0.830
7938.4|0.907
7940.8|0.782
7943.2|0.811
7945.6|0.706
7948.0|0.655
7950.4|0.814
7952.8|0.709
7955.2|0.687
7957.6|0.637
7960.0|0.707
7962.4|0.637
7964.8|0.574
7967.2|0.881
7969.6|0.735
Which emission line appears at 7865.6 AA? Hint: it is Mg II 2798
